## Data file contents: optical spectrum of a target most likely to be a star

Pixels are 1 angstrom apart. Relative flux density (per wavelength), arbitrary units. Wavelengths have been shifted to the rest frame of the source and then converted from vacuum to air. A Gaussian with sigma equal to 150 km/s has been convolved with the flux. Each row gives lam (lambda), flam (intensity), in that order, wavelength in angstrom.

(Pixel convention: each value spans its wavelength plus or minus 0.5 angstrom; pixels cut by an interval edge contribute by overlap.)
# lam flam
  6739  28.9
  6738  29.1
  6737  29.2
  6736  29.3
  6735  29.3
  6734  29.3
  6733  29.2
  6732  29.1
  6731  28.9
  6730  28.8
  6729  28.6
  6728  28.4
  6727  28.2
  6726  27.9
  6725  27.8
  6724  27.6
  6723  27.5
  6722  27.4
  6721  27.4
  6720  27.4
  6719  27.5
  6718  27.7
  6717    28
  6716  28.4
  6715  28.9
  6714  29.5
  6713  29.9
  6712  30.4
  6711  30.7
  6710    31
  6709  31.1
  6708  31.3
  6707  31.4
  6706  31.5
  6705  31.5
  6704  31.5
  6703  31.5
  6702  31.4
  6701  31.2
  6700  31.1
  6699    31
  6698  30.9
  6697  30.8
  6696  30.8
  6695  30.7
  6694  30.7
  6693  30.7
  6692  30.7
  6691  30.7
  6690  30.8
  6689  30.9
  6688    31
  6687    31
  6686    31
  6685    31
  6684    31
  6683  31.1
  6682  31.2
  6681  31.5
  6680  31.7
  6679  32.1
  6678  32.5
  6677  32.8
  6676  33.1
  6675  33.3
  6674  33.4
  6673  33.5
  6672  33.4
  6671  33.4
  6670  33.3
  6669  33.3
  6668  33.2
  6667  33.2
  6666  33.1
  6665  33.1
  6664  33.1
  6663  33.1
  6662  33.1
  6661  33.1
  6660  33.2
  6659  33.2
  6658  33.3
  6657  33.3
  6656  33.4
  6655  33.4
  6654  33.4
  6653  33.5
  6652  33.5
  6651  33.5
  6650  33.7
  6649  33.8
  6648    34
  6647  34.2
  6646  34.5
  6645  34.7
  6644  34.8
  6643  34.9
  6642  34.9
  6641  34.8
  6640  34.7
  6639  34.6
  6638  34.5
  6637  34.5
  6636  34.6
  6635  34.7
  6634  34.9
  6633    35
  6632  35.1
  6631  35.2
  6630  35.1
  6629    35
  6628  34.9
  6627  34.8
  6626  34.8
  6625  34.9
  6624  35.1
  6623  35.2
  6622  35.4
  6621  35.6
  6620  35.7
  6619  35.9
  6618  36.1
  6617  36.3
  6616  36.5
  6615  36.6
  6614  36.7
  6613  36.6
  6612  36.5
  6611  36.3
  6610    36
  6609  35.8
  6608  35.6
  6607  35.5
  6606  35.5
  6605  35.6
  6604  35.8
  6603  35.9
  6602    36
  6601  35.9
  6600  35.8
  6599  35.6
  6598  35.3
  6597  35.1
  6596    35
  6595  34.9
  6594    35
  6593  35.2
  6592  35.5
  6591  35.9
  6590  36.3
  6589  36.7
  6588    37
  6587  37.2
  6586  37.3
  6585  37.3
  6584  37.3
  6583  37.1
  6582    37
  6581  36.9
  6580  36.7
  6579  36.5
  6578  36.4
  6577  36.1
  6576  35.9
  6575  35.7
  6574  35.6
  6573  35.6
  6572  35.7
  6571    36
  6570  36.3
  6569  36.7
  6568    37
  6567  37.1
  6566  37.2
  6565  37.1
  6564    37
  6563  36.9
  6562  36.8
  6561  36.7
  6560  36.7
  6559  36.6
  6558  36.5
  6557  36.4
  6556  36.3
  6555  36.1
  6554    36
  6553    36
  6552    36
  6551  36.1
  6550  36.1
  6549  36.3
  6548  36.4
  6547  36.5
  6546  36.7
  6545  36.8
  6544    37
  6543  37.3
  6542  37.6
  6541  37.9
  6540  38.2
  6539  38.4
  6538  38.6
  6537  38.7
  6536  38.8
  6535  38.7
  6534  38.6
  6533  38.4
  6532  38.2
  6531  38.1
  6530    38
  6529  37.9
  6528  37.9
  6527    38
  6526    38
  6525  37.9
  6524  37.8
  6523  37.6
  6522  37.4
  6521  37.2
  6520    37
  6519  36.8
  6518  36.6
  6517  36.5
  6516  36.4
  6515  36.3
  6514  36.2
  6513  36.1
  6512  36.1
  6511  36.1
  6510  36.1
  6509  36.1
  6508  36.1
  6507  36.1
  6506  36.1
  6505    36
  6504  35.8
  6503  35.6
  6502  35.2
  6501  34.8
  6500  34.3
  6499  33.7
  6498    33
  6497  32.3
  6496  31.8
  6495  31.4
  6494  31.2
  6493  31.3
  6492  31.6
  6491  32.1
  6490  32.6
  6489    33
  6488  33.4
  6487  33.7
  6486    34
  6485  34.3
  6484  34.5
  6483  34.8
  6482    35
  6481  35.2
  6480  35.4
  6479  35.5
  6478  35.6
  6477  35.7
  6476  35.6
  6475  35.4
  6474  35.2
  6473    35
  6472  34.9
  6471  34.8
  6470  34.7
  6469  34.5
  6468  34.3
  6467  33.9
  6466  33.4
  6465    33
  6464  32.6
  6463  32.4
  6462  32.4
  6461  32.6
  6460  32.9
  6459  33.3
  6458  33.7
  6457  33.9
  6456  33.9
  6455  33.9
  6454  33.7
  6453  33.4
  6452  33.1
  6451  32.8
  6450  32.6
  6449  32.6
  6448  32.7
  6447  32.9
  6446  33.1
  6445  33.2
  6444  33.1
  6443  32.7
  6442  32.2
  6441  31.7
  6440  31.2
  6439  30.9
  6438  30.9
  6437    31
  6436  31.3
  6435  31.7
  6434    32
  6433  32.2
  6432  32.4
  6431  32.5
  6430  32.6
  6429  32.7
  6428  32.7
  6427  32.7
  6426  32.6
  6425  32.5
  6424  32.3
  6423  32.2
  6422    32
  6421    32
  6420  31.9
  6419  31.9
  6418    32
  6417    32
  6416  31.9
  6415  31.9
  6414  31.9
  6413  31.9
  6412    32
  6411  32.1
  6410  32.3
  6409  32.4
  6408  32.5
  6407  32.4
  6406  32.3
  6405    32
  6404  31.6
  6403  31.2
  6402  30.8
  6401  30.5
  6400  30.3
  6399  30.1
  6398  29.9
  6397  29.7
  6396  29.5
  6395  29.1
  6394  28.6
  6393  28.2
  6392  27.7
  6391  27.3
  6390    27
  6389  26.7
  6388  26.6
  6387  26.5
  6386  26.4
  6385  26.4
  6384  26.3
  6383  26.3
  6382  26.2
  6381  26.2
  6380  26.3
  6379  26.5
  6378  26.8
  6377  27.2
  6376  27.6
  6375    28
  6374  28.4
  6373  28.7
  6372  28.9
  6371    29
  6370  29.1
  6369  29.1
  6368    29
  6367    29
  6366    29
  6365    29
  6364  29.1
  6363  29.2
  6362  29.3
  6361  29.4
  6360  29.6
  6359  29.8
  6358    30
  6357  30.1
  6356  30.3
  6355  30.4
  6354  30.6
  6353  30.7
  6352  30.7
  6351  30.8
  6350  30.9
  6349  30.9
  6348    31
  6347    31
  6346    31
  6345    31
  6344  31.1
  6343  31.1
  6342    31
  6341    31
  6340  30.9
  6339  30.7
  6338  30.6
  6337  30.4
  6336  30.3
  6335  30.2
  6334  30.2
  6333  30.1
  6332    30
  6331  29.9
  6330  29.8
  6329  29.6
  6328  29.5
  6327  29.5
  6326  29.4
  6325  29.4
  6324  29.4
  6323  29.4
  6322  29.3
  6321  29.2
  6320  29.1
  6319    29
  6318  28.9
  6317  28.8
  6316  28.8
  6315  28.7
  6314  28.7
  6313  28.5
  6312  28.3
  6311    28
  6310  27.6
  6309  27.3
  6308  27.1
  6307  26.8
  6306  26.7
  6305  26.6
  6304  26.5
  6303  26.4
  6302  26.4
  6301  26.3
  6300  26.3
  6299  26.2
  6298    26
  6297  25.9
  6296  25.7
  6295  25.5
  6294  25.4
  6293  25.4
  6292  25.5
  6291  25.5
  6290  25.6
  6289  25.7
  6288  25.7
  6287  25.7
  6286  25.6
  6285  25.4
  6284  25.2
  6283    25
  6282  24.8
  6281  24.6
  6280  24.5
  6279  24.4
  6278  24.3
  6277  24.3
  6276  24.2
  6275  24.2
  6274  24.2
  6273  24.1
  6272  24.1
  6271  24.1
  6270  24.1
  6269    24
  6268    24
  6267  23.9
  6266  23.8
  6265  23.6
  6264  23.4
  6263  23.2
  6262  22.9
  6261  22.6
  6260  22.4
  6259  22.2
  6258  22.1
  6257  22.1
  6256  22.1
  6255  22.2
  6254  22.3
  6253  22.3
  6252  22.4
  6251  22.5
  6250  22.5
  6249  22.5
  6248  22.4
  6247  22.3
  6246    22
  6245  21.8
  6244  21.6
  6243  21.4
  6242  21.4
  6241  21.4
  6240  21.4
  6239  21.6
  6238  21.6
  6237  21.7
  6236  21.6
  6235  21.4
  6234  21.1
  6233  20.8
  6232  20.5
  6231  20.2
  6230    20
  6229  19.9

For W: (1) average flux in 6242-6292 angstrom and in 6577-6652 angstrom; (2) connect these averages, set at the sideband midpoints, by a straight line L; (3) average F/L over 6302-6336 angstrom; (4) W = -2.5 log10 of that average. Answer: -0.13 mag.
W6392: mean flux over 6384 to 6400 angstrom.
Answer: 28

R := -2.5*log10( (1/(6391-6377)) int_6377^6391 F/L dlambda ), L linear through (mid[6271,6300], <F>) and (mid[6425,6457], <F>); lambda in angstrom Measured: 0.13 mag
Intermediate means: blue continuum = 25.1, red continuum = 32.5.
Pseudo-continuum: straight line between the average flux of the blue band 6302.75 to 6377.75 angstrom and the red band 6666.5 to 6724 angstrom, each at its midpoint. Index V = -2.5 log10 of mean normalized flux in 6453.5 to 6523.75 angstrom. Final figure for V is -0.15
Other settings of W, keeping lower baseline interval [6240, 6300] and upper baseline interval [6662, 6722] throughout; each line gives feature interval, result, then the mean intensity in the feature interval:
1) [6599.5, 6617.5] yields -0.21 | 36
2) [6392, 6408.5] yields -0.17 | 30.5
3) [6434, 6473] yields -0.22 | 33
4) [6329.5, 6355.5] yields -0.22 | 30.6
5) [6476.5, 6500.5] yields -0.21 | 33.6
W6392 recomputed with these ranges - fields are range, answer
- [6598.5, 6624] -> 35.9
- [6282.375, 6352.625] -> 28.4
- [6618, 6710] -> 33.1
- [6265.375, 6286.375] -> 24.4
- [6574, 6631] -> 35.9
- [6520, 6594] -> 37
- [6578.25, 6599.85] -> 36.2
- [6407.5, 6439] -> 32.1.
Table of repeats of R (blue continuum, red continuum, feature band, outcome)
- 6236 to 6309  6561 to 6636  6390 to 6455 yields -0.08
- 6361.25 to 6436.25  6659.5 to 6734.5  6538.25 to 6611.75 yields -0.19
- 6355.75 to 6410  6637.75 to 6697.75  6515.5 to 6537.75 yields -0.22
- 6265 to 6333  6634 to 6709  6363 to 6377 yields -0.04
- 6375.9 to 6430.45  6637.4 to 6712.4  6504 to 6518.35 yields -0.17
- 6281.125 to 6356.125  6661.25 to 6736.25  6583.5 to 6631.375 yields -0.19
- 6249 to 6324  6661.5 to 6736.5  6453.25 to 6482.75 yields -0.23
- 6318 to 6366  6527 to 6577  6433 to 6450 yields 0.04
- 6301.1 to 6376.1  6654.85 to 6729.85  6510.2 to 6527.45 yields -0.22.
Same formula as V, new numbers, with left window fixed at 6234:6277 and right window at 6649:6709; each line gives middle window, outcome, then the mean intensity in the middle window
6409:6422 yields -0.21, 32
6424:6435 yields -0.22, 32.4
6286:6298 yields -0.09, 25.6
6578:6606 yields -0.19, 36.1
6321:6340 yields -0.22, 29.9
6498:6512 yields -0.25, 35.5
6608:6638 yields -0.15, 35.5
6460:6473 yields -0.22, 33.6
